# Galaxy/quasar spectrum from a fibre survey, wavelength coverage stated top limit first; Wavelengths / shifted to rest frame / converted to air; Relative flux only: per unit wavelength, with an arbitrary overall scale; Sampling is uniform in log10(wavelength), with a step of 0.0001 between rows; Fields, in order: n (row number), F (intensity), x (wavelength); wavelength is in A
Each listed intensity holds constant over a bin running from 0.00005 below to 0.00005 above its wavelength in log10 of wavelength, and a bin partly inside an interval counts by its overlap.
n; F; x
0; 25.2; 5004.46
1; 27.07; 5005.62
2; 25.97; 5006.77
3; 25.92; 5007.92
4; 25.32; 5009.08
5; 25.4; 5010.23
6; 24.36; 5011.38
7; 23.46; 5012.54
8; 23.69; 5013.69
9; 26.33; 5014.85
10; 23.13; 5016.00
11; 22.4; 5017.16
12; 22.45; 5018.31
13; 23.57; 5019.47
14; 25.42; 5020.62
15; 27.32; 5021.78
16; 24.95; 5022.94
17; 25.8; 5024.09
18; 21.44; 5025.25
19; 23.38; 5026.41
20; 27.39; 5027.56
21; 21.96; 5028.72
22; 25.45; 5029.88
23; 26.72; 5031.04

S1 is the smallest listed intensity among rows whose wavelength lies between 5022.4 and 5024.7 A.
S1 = 24.95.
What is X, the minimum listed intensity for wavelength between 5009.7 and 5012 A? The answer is 24.36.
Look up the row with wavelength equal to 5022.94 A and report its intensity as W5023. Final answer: 24.95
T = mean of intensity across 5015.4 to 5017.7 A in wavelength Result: 22.8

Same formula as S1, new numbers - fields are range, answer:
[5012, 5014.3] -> 23.46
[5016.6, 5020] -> 22.4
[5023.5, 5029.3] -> 21.44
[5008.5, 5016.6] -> 23.13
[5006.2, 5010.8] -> 25.32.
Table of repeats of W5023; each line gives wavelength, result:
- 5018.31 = 22.45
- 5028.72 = 21.96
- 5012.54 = 23.46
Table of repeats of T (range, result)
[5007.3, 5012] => 25.2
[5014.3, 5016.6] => 24.7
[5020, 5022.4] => 26.3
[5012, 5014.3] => 23.6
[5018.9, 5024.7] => 25.4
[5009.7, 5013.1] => 24.4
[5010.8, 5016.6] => 24.2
